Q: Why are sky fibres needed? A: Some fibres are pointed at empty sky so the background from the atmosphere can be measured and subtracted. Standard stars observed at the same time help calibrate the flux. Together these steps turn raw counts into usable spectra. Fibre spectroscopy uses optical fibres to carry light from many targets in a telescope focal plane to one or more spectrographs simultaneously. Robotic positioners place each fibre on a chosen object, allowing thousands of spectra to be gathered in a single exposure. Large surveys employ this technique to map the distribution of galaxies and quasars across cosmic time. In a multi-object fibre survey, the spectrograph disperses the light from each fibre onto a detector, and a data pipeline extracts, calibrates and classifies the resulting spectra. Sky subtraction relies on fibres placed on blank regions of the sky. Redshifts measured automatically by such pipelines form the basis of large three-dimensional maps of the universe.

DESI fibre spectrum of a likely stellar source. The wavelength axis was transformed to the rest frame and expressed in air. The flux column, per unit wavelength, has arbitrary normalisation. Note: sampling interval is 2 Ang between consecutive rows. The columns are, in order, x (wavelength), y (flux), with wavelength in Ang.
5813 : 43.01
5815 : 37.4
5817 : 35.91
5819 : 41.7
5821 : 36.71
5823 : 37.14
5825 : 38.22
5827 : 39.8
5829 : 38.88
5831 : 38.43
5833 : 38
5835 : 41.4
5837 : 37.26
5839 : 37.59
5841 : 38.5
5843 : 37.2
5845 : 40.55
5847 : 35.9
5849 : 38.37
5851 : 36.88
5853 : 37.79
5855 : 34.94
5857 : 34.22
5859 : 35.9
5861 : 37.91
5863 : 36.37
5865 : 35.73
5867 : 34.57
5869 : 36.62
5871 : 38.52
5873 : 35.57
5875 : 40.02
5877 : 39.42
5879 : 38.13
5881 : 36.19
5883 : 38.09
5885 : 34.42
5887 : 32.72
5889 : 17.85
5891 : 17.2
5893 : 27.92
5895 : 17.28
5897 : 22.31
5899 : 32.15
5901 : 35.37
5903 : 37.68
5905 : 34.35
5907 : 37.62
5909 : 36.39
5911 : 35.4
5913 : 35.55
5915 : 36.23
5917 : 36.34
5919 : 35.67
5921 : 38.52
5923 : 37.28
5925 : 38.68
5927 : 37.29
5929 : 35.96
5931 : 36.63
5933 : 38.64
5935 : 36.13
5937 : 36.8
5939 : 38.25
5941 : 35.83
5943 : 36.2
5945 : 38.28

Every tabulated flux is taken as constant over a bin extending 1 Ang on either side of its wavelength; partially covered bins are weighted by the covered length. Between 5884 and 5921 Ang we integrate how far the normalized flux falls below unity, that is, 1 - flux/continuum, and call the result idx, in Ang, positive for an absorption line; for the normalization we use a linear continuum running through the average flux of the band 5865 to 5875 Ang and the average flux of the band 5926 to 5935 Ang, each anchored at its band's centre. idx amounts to 5.4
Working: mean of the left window 36.6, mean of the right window 37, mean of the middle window 31.4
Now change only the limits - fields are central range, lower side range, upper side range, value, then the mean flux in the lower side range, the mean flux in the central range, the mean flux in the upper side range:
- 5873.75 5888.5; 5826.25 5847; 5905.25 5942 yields 0.5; 38.6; 36.3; 36.8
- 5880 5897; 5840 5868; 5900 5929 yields 4.3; 36.8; 27.4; 36.6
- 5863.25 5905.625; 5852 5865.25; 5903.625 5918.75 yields 4.2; 36.1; 32.5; 36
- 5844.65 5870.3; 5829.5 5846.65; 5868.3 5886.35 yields 1.0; 38.5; 36.5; 37.4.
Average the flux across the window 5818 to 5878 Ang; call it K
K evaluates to 37.7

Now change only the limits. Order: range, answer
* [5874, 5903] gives 30.9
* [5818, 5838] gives 38.8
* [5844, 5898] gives 33.8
